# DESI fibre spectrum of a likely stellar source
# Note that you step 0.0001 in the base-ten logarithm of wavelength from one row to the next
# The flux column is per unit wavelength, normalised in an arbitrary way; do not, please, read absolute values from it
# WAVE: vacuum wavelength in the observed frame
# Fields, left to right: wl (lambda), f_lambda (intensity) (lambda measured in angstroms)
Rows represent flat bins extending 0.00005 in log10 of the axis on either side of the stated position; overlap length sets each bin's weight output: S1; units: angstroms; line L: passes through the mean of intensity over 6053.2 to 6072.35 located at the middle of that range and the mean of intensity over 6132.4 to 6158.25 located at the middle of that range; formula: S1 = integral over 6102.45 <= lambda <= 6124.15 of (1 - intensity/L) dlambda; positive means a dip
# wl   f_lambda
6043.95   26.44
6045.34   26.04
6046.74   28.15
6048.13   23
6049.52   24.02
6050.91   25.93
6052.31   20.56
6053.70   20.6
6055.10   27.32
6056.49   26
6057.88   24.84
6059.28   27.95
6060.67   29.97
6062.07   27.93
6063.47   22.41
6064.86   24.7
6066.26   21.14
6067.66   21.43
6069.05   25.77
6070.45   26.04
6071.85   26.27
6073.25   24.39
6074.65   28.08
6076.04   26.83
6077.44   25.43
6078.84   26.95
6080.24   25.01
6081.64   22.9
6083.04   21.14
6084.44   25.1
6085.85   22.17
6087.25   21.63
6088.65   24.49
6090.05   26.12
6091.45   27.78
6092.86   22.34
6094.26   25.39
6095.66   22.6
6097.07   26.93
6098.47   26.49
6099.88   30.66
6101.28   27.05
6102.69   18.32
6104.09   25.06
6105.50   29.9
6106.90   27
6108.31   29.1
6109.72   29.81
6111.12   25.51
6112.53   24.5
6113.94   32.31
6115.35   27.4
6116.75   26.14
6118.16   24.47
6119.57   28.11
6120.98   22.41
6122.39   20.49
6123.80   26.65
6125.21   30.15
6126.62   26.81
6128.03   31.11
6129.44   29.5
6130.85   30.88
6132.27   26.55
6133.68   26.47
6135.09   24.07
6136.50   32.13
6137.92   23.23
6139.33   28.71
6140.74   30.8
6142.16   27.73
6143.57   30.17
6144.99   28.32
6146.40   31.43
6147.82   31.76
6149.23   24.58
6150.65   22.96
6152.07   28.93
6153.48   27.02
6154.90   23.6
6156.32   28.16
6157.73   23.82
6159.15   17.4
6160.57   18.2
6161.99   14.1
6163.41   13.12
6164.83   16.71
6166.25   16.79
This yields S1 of 0.3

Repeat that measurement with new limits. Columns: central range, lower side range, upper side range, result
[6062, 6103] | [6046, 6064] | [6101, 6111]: 1.84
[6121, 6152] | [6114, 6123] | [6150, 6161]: -3.85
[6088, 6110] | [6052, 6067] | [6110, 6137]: 0.16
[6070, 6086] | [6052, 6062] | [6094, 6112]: 0.57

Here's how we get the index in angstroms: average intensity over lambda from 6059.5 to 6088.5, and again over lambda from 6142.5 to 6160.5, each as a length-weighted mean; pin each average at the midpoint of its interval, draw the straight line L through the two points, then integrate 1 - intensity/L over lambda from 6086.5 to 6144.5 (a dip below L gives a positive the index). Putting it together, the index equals -2.7 angstroms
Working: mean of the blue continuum 24.8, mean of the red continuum 26.2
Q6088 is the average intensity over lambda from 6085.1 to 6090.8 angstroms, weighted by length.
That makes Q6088 23.6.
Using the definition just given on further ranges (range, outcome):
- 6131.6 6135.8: 25.7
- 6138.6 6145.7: 29.1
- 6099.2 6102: 28.8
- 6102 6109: 25.9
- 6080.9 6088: 22.6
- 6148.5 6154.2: 25.9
